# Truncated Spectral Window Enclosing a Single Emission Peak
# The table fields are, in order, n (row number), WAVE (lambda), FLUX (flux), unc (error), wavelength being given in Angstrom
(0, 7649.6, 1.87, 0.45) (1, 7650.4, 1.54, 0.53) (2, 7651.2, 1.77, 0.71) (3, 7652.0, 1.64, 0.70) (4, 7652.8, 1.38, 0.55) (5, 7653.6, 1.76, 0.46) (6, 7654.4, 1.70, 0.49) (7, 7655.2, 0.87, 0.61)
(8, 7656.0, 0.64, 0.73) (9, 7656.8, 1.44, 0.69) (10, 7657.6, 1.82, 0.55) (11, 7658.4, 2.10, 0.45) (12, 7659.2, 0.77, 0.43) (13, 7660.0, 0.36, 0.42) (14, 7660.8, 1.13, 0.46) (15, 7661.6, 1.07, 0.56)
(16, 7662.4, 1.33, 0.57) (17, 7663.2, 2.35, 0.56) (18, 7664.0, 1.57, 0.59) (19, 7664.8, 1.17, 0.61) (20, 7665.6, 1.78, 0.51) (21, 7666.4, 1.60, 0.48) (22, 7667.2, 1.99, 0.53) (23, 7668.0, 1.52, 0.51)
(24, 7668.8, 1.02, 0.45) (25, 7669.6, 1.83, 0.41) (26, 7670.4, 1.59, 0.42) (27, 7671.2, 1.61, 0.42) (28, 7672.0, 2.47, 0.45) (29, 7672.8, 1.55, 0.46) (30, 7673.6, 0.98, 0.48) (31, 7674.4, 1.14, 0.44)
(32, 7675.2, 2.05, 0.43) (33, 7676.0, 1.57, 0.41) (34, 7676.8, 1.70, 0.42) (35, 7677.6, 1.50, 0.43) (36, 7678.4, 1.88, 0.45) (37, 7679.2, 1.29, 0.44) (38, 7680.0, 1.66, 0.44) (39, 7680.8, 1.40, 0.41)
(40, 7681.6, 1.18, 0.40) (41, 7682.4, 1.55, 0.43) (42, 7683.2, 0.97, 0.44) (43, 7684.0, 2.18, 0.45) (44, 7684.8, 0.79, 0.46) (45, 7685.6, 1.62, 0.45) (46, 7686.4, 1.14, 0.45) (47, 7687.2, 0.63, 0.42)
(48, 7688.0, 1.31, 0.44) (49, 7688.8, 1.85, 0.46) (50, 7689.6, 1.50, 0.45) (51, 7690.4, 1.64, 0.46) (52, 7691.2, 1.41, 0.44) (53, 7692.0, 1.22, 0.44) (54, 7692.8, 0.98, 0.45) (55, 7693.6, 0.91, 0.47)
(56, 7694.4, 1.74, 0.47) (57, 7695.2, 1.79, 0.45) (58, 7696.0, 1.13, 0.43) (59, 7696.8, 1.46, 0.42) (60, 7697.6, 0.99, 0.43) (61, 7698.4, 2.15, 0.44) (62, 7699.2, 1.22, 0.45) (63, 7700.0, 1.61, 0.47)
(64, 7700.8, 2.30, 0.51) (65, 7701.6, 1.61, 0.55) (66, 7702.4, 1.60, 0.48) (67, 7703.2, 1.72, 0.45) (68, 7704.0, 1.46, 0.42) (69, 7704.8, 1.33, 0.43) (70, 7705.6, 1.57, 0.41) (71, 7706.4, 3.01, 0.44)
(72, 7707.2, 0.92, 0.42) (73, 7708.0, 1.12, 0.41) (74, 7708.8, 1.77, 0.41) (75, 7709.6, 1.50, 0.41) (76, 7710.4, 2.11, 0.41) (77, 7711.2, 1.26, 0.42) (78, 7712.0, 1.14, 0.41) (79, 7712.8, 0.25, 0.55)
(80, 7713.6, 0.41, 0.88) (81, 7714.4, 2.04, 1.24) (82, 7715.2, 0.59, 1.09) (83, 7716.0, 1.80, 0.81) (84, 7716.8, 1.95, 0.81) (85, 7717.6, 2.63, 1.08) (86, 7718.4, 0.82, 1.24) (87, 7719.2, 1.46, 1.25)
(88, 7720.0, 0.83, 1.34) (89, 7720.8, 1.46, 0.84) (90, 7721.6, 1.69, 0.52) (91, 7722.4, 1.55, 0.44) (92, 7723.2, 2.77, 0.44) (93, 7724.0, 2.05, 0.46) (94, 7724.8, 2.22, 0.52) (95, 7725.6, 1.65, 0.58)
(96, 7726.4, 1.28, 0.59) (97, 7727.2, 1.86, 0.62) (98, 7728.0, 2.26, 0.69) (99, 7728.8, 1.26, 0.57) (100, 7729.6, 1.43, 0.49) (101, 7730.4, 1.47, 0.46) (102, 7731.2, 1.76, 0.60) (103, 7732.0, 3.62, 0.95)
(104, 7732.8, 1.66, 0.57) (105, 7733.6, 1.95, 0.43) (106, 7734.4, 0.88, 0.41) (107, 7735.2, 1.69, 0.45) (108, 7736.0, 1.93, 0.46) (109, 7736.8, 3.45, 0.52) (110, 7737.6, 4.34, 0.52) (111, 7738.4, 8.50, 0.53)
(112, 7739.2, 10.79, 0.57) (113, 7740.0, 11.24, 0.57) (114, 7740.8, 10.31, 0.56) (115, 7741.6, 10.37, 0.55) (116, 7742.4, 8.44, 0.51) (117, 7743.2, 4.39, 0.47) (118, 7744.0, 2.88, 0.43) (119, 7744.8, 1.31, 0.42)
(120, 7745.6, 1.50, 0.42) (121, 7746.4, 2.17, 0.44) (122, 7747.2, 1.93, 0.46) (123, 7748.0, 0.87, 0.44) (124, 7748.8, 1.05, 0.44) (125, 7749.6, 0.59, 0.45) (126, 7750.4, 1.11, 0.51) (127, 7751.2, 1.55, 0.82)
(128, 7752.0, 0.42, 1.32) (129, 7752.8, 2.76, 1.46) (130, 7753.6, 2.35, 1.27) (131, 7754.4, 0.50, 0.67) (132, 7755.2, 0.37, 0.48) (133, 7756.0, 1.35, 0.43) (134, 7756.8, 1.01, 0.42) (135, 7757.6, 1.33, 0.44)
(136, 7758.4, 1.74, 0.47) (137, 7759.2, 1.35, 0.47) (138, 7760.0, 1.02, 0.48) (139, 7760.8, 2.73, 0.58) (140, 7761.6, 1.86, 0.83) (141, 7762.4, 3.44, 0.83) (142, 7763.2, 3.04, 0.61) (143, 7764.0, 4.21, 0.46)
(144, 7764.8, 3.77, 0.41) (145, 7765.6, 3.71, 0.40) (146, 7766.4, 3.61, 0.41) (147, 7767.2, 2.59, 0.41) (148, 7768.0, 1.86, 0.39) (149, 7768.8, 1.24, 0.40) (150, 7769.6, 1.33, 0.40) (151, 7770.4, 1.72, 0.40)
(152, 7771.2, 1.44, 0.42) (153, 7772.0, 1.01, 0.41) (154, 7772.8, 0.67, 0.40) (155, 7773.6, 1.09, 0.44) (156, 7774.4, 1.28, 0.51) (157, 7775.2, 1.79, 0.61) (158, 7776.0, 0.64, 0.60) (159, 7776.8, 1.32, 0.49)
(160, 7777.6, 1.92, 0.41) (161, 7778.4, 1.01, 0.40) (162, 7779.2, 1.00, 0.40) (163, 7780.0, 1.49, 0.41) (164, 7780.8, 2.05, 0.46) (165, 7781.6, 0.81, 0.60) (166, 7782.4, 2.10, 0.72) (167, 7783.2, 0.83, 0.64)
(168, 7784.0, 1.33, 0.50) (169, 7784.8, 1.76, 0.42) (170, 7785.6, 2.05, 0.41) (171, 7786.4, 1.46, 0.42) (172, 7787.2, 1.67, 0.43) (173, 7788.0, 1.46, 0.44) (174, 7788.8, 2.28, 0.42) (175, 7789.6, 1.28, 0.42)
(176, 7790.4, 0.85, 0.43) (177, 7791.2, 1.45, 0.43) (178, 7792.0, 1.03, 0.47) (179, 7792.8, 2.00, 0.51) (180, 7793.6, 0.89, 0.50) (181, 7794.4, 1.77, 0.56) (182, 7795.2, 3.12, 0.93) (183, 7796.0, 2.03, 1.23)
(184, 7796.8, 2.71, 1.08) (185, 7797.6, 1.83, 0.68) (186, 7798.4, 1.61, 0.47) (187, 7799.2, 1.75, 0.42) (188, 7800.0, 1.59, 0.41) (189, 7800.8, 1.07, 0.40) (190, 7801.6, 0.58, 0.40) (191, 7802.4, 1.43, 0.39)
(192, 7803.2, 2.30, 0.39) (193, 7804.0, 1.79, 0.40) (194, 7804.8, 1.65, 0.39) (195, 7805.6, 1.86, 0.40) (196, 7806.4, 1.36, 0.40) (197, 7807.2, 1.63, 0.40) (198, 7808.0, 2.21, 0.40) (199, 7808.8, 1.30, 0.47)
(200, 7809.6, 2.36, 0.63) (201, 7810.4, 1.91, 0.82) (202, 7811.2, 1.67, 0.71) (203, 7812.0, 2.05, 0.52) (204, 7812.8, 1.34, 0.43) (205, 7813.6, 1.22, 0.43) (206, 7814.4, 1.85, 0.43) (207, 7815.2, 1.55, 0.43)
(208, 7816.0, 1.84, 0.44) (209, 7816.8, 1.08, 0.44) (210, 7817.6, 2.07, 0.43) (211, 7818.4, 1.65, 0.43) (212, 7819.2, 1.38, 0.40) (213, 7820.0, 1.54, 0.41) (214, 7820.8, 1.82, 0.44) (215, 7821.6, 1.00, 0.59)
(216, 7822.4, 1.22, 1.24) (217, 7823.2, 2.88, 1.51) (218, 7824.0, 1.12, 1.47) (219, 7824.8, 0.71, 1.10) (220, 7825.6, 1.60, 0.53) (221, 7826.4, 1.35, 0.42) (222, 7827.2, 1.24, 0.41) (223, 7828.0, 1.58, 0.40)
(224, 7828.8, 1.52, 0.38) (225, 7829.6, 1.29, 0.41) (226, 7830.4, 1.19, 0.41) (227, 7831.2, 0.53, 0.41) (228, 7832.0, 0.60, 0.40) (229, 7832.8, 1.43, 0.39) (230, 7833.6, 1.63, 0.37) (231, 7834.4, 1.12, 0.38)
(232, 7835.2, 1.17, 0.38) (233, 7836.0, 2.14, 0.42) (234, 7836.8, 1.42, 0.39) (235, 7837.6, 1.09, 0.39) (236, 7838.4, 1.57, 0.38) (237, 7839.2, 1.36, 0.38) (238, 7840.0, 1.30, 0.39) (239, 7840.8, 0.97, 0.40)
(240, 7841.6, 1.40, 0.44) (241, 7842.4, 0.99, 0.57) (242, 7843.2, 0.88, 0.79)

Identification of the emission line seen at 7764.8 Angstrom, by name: [N II]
